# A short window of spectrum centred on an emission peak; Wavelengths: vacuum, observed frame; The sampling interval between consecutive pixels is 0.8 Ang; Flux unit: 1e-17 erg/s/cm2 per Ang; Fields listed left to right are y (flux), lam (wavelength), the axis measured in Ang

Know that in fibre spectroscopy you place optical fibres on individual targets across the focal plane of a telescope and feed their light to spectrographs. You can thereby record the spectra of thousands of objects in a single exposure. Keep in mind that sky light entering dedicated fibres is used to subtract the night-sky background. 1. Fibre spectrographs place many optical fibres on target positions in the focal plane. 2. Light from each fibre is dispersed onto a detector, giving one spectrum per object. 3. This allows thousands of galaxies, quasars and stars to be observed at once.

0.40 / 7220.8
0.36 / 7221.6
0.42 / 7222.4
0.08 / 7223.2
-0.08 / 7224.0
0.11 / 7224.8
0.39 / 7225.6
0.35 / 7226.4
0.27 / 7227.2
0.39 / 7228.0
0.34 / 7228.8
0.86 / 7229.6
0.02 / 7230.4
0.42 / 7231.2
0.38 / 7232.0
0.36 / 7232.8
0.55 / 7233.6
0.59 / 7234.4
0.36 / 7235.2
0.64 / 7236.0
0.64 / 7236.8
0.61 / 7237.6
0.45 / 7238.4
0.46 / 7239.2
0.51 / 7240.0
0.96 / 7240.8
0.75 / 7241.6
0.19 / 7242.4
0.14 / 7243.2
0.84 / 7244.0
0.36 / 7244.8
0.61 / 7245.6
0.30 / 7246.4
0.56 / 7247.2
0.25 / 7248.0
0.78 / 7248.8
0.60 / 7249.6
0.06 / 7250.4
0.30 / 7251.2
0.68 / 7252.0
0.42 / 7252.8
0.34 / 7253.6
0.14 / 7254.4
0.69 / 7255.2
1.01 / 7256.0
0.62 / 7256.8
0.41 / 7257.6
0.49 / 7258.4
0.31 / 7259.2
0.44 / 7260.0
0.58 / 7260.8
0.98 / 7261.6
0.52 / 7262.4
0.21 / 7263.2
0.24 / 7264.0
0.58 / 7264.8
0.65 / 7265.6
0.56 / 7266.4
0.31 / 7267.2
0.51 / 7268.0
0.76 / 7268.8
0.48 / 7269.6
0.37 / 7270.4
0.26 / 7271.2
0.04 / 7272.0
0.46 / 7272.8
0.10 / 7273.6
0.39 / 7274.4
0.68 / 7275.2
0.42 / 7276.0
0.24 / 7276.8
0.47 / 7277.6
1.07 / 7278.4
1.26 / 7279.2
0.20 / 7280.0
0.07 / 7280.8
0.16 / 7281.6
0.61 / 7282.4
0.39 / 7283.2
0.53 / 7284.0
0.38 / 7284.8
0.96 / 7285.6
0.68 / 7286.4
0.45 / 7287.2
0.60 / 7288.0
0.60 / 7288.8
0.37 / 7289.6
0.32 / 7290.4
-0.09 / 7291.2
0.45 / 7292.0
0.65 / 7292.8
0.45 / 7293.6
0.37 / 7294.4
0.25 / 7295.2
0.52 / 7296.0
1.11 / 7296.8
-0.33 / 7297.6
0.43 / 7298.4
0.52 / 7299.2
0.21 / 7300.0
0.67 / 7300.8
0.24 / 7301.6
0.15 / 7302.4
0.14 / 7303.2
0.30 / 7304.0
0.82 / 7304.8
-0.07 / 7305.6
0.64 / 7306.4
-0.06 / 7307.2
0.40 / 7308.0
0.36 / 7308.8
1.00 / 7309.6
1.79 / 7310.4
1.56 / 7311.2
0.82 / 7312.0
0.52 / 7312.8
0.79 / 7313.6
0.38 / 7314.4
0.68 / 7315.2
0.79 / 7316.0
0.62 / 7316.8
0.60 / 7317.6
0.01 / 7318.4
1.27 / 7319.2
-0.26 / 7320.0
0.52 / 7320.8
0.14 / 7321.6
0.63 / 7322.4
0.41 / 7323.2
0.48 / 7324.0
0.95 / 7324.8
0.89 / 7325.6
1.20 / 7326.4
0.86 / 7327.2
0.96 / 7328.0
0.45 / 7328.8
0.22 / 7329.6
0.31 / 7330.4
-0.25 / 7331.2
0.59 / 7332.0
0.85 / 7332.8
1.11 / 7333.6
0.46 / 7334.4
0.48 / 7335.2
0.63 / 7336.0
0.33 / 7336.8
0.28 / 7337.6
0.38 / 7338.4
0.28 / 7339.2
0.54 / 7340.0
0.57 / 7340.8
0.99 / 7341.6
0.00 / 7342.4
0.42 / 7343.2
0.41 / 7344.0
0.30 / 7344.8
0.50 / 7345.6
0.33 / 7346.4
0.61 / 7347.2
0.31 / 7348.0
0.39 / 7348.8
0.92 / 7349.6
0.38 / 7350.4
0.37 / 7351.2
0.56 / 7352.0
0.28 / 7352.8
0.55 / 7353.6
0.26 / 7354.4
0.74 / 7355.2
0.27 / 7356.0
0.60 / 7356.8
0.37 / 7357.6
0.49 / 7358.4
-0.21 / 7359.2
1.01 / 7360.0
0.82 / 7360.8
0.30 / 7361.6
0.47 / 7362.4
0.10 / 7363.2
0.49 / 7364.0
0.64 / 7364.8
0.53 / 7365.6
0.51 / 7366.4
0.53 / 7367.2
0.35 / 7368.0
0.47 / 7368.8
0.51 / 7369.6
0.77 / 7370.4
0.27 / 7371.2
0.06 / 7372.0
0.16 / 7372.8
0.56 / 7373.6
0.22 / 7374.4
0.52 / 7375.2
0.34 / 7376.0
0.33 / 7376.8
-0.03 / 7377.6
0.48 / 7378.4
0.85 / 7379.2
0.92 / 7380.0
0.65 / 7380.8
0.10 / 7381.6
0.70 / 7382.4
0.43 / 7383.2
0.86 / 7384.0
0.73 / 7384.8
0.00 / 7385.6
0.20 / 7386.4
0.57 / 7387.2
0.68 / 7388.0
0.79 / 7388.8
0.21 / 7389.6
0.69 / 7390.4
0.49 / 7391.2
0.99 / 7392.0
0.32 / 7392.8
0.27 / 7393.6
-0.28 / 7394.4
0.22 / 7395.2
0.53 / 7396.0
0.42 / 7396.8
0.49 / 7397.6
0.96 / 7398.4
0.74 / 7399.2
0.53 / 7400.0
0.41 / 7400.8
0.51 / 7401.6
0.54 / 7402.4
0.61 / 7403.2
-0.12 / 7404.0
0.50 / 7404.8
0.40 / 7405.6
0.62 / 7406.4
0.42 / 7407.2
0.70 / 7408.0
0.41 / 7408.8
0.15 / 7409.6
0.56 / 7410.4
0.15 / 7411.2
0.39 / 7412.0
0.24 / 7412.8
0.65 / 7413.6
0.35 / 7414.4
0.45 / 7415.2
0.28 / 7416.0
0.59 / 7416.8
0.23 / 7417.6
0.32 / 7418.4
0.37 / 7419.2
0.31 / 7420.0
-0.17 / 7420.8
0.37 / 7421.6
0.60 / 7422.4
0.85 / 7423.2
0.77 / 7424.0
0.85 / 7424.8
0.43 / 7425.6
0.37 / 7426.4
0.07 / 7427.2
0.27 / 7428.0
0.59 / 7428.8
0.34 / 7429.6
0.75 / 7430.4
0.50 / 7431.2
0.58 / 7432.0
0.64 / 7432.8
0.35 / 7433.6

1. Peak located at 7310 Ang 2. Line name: [S II] 6716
